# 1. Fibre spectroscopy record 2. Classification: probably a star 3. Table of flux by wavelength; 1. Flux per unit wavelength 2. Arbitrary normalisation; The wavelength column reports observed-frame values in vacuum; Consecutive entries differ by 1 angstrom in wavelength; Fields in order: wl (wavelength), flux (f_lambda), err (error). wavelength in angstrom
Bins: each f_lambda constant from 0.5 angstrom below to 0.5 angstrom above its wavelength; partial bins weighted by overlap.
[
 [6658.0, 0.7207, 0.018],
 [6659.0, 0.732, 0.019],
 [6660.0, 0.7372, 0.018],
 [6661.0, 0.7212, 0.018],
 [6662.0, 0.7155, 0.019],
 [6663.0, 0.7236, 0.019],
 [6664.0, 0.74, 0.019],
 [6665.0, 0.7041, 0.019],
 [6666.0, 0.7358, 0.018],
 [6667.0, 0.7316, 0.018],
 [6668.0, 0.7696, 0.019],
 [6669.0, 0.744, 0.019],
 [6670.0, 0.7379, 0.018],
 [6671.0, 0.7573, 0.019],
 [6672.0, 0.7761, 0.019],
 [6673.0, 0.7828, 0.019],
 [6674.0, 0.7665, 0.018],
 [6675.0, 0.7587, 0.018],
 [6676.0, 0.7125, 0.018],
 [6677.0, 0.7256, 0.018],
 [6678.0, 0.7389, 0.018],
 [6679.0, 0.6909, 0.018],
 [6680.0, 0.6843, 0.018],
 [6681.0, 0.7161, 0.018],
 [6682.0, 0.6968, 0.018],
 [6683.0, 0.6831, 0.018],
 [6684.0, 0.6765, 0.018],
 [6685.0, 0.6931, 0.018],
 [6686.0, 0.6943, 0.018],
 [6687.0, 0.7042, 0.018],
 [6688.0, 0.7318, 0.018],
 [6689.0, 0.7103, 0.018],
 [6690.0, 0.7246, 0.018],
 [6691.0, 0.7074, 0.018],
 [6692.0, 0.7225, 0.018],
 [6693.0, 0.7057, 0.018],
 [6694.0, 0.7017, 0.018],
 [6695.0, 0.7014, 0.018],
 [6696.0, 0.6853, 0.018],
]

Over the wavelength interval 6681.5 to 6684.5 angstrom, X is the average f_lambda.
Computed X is 0.685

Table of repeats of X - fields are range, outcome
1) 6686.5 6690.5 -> 0.718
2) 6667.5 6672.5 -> 0.757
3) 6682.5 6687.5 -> 0.69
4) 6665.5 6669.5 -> 0.745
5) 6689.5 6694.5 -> 0.712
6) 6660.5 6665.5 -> 0.721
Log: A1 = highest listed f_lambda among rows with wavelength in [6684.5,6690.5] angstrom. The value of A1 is 0.7318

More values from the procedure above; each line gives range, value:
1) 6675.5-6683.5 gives 0.7389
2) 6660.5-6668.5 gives 0.7696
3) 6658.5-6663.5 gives 0.7372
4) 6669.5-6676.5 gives 0.7828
